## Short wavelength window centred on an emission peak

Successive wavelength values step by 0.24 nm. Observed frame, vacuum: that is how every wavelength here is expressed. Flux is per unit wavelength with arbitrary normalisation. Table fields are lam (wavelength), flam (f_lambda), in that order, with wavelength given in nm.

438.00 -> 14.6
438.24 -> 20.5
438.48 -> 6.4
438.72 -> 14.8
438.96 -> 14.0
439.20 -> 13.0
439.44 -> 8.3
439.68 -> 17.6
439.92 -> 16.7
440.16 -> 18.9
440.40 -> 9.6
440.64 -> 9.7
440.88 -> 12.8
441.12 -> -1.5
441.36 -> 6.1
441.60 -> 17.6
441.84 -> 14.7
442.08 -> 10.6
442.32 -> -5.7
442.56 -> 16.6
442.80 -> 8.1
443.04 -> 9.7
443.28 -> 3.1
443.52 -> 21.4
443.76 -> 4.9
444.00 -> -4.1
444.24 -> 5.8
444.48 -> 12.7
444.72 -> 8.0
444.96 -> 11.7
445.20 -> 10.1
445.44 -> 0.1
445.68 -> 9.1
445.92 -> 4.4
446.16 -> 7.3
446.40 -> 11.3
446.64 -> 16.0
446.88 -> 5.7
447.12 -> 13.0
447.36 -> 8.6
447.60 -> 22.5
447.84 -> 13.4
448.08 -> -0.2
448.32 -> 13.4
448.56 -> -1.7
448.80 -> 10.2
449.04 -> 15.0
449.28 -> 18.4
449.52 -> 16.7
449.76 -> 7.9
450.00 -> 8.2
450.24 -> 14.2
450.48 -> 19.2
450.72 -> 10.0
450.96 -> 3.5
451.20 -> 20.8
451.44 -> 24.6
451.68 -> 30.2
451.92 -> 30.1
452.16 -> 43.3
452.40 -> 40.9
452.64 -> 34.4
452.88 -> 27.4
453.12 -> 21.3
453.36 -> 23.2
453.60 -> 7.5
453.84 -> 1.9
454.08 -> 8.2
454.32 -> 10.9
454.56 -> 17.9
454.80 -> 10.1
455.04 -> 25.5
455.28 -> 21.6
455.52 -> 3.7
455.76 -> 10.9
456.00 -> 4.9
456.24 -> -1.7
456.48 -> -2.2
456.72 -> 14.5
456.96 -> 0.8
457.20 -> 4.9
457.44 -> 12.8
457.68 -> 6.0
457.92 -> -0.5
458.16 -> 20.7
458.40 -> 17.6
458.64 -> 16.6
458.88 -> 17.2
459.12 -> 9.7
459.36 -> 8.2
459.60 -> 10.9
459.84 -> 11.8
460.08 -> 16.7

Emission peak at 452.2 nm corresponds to C III] 1909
